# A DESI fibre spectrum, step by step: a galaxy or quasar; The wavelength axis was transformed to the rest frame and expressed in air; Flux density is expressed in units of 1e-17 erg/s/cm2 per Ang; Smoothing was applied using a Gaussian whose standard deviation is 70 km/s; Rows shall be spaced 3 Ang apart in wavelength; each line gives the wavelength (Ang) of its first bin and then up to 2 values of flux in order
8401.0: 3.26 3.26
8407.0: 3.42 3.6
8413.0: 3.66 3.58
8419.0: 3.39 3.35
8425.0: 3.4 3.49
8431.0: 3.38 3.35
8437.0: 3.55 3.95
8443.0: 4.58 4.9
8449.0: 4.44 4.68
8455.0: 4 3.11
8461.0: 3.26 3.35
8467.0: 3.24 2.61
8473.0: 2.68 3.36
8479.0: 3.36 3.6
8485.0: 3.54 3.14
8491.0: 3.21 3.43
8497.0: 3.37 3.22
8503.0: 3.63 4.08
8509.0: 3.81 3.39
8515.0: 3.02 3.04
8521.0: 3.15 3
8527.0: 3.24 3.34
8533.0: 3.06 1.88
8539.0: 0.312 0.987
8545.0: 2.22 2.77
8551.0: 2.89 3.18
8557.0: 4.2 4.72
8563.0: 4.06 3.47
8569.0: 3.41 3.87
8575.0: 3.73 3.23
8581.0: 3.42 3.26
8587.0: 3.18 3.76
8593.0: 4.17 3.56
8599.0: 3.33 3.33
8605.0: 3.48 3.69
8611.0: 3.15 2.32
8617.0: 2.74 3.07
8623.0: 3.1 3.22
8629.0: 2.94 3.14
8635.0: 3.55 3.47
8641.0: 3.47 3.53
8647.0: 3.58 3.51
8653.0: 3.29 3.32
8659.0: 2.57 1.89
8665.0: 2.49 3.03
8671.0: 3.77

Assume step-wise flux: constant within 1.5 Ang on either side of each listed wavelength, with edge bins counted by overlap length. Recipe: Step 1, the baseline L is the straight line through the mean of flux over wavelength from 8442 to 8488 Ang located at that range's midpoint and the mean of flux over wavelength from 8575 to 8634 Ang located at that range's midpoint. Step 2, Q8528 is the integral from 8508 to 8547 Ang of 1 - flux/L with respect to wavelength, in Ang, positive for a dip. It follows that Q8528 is 9.4 Ang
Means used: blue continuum 3.62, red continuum 3.28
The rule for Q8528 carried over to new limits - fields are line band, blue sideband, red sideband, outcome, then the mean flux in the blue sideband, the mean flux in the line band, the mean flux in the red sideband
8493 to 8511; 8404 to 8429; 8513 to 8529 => -2.4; 3.47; 3.59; 3.11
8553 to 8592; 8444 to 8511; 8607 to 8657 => -3.6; 3.55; 3.67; 3.24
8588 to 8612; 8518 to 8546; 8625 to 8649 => -4.3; 2.39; 3.56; 3.37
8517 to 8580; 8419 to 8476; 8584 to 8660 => 7.2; 3.62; 3.04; 3.3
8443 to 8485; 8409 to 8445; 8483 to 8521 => -1.2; 3.62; 3.62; 3.4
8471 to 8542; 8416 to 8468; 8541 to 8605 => 9.8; 3.73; 3.08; 3.39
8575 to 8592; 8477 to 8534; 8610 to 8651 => -0.9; 3.35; 3.43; 3.2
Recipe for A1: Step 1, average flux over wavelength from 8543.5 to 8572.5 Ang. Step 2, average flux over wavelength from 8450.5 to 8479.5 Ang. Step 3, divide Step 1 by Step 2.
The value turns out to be 1.03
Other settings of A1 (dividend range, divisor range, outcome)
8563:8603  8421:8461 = 0.92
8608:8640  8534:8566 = 1.12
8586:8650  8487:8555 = 1.14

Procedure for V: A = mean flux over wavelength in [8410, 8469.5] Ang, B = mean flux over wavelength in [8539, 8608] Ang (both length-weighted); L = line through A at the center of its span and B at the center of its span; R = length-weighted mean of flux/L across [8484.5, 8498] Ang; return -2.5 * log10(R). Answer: 0.07 mag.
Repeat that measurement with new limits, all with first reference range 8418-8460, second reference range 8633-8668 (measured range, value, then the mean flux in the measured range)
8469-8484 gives 0.17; 3.15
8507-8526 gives 0.10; 3.26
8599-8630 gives 0.05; 3.12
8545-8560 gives 0.05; 3.3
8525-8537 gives 0.20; 2.93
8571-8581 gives -0.06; 3.57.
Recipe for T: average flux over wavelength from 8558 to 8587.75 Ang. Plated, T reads 3.66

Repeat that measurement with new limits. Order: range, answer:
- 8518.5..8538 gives 2.88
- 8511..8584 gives 3.07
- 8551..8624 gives 3.47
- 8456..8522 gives 3.31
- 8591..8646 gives 3.3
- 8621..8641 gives 3.25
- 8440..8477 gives 3.7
